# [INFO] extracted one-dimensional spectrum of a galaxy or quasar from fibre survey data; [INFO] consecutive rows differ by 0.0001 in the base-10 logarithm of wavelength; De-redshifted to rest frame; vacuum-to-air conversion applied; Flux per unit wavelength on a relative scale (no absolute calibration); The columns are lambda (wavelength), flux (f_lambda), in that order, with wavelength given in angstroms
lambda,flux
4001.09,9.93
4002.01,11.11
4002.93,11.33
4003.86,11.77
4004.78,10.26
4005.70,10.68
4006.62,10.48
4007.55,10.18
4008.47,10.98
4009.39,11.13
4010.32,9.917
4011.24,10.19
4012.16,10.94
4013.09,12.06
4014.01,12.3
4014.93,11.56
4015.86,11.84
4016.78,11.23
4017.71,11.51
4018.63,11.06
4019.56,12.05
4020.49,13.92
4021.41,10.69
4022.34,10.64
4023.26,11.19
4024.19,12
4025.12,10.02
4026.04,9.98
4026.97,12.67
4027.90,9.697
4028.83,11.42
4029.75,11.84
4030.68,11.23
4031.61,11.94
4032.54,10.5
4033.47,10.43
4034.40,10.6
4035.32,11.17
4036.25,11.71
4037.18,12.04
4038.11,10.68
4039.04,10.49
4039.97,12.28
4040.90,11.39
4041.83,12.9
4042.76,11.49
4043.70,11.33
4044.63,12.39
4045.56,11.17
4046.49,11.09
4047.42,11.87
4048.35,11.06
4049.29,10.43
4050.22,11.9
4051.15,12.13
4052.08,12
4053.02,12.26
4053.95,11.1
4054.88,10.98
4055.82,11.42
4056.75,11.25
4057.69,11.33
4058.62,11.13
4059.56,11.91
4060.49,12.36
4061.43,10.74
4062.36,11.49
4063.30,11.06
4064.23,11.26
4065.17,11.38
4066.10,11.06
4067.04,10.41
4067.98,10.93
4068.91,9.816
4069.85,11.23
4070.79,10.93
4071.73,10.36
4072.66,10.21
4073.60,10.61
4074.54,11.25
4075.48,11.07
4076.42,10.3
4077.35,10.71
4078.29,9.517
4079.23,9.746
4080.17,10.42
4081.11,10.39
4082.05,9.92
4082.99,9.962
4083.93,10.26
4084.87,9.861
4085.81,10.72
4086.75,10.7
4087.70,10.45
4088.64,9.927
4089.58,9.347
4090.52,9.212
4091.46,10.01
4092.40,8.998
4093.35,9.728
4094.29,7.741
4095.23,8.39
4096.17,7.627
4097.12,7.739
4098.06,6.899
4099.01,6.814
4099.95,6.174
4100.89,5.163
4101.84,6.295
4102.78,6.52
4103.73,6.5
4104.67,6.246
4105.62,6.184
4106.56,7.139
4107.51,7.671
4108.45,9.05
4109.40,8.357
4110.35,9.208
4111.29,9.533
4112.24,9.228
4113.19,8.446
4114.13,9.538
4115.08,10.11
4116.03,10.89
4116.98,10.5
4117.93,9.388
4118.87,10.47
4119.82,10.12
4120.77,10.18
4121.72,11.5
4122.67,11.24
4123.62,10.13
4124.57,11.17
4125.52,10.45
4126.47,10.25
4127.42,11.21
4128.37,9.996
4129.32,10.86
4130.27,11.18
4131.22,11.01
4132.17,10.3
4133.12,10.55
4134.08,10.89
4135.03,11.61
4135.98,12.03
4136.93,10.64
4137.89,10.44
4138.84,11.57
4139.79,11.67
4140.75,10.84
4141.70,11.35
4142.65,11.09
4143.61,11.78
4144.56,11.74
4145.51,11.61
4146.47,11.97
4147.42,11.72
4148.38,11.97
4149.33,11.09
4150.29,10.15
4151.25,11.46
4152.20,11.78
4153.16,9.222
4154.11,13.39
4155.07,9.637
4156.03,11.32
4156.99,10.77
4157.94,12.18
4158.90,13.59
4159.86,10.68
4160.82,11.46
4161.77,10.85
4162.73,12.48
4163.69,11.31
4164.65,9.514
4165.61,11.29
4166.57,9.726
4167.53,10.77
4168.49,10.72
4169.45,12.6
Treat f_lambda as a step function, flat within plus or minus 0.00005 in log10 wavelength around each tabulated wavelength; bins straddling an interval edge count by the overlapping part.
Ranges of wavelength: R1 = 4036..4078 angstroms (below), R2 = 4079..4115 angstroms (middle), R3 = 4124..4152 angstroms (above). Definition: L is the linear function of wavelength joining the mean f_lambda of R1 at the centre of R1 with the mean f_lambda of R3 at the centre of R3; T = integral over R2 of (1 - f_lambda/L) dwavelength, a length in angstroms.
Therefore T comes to 8.4 angstroms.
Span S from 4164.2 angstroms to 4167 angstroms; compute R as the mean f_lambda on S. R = 10.2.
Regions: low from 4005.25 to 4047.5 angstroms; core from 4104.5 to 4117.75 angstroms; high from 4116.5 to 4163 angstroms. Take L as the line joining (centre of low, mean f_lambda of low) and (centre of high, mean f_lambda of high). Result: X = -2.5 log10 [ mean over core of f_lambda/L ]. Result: 0.26 mag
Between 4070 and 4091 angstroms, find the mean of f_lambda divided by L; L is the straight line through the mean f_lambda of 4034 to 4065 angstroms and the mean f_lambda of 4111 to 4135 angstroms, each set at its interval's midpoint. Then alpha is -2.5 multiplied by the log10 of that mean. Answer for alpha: 0.075 mag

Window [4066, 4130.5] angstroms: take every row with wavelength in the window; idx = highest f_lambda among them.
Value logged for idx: 11.5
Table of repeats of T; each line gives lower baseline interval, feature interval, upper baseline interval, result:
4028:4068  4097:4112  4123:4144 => 5.21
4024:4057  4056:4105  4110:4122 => 4.24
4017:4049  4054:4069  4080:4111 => -1.73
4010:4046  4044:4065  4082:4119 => -2.25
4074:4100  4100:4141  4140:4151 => 3.79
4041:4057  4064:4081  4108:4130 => 0.72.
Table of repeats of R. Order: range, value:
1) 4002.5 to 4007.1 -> 10.9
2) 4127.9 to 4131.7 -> 10.8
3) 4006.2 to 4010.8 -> 10.5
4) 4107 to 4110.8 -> 8.54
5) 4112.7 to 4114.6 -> 9.01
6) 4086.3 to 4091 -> 9.92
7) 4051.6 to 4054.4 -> 11.8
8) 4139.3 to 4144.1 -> 11.4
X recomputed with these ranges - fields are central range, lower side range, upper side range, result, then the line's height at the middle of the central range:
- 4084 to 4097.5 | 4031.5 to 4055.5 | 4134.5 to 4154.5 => 0.22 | 11.4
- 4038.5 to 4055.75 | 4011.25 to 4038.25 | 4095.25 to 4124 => -0.10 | 10.6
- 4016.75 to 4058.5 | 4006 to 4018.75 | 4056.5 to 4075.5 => -0.03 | 11.1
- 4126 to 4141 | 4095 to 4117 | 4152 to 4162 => -0.13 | 9.75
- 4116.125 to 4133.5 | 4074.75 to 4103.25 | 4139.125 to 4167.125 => -0.03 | 10.3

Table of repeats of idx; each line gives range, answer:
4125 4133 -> 11.21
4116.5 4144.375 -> 12.03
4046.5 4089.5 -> 12.36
